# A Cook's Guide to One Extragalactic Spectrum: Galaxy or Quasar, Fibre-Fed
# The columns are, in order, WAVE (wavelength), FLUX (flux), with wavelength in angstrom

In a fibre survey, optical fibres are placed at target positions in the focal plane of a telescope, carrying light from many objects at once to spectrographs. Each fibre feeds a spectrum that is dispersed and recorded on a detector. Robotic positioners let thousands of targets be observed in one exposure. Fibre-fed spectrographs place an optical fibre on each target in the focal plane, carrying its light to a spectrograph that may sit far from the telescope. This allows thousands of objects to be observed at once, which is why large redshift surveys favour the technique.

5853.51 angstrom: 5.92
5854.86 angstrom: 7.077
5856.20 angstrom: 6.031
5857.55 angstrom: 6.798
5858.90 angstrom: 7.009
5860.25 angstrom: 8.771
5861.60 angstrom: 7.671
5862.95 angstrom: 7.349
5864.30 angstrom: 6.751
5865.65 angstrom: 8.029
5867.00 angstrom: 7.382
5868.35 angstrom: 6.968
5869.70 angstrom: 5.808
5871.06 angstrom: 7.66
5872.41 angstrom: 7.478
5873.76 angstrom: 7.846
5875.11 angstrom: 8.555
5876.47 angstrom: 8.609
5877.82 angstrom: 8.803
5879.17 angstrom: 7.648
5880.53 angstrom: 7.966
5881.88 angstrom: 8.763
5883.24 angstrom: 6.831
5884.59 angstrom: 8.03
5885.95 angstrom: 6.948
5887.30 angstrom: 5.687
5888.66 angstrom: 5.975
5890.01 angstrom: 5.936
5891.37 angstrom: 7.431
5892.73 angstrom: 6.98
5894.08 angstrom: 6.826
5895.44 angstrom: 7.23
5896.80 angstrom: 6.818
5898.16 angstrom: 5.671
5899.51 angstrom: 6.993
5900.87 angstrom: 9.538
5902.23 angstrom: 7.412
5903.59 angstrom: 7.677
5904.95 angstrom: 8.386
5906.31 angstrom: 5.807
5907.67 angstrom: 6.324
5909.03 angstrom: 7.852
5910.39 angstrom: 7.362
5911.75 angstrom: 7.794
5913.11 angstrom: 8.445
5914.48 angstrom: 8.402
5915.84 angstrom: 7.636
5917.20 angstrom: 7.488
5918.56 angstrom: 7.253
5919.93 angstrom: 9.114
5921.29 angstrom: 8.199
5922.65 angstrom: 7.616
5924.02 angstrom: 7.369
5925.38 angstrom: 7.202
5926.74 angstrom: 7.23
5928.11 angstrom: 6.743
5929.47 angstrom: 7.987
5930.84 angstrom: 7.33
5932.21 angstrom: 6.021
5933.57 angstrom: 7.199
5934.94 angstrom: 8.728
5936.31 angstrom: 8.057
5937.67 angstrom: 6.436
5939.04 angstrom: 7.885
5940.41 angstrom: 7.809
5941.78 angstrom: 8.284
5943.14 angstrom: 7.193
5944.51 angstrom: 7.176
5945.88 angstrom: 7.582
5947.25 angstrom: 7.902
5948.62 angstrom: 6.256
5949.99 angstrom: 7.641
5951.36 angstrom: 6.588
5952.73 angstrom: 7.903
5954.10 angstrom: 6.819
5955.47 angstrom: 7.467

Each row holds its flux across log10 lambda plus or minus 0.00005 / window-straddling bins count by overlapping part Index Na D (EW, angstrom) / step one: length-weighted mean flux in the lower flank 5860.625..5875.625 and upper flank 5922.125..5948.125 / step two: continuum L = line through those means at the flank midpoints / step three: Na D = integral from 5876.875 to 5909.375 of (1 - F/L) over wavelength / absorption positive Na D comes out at 0.9 angstrom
